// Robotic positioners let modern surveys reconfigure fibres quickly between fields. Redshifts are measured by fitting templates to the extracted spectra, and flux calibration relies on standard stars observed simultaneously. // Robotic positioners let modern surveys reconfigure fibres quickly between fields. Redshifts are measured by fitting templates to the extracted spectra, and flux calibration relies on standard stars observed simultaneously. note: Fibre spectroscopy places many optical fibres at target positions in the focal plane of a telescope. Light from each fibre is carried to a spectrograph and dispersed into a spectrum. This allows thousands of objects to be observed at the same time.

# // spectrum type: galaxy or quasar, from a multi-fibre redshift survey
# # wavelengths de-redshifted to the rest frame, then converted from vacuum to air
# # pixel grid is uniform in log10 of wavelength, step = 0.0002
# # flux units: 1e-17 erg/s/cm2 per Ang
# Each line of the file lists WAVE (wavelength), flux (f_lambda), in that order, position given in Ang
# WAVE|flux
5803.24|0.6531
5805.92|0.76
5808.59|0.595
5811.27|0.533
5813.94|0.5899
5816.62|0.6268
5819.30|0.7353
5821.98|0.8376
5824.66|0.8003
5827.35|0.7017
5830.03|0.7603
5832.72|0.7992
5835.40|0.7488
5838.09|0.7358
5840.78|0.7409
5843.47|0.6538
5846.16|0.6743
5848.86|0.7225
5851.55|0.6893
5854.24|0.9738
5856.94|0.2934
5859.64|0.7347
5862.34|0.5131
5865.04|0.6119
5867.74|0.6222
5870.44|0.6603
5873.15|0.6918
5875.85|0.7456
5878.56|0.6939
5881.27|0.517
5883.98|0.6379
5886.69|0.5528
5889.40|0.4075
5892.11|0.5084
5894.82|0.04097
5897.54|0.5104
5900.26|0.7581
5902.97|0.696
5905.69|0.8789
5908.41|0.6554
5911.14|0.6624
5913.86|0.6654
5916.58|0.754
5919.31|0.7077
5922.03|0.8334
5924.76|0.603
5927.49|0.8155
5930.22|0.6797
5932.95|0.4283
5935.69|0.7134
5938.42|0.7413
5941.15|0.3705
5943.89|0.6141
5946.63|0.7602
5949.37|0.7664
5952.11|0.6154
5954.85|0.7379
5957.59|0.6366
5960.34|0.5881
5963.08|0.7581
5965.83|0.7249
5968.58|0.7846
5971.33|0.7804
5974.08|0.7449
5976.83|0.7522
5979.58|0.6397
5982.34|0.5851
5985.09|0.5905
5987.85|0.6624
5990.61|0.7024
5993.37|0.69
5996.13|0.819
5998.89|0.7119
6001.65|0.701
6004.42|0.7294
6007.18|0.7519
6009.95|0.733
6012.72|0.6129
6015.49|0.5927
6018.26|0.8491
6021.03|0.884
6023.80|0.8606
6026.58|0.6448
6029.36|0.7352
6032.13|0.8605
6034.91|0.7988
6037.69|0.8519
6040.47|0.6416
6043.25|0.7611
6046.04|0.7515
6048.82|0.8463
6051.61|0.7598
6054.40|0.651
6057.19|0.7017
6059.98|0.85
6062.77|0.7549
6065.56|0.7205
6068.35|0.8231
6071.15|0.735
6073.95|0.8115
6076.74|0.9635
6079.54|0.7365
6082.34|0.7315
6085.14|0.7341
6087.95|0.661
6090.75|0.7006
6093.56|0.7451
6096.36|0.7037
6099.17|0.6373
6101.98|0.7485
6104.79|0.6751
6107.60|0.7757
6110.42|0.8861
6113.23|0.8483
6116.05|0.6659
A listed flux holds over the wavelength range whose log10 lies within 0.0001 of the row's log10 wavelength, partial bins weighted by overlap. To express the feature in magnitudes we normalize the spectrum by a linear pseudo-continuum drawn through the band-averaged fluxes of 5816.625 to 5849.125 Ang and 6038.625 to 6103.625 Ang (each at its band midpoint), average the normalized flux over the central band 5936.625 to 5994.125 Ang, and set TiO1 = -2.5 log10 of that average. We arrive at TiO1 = 0.10 mag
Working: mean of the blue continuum 0.738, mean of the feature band 0.679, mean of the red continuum 0.747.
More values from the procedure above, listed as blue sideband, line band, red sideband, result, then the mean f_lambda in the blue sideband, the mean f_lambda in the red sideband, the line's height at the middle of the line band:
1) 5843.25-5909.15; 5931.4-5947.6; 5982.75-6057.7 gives 0.115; 0.617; 0.735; 0.669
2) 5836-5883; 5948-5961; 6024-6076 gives 0.065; 0.664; 0.766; 0.715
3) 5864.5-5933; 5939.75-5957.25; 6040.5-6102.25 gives 0.037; 0.633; 0.749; 0.666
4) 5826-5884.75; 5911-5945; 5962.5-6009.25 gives 0.058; 0.678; 0.713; 0.698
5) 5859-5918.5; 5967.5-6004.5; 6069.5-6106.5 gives -0.049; 0.614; 0.738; 0.674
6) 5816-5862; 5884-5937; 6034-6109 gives 0.164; 0.716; 0.75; 0.727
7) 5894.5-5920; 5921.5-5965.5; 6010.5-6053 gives 0.035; 0.655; 0.763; 0.686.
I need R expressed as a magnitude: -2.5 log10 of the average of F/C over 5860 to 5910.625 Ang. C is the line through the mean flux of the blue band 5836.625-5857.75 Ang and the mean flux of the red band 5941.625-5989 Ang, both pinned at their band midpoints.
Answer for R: 0.16 mag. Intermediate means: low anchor 0.696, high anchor 0.685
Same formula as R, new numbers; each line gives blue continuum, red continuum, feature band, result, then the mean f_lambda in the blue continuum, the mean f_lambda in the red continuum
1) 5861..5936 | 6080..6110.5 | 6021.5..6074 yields -0.10 mag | 0.626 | 0.72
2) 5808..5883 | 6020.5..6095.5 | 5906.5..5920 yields 0.02 mag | 0.679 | 0.765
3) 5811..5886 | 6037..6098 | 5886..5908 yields 0.26 mag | 0.681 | 0.755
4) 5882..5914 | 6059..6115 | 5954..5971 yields -0.11 mag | 0.577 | 0.761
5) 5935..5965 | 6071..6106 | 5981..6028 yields -0.03 mag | 0.664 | 0.738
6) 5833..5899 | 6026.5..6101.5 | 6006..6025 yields -0.05 mag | 0.615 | 0.754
